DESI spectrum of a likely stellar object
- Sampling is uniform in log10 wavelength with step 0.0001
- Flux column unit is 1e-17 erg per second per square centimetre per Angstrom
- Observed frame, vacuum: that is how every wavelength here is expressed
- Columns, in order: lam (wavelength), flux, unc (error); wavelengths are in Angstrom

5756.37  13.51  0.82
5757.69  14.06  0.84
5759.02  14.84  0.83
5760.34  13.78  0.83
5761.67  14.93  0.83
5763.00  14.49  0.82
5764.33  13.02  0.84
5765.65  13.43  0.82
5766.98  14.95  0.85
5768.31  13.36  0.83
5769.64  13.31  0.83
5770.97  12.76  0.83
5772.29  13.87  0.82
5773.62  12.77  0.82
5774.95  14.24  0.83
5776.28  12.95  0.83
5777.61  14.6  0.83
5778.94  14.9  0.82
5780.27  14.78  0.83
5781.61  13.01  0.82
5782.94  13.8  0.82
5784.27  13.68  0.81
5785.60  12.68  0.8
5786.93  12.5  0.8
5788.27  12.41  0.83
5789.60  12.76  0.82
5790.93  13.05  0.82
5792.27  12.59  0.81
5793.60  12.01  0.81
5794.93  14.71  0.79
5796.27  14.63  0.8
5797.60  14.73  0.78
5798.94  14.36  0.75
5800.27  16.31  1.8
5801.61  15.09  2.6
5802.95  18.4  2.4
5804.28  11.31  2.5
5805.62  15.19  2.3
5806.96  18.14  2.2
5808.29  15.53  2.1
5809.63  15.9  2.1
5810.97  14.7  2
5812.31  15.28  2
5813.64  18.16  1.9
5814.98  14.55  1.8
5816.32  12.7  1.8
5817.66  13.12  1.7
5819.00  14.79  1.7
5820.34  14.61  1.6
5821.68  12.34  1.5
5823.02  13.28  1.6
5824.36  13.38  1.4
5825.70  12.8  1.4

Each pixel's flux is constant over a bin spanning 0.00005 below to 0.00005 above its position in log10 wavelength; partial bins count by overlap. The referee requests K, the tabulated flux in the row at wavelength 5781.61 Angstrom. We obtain 13.01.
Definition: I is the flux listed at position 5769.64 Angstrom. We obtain 13.31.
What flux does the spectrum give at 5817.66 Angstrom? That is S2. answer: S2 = 13.12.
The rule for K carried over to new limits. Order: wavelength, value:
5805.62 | 15.19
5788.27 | 12.41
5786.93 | 12.5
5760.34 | 13.78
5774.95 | 14.24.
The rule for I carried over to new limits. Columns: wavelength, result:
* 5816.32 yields 12.7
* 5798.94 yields 14.36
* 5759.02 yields 14.84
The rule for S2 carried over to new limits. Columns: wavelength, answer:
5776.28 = 12.95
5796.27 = 14.63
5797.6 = 14.73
